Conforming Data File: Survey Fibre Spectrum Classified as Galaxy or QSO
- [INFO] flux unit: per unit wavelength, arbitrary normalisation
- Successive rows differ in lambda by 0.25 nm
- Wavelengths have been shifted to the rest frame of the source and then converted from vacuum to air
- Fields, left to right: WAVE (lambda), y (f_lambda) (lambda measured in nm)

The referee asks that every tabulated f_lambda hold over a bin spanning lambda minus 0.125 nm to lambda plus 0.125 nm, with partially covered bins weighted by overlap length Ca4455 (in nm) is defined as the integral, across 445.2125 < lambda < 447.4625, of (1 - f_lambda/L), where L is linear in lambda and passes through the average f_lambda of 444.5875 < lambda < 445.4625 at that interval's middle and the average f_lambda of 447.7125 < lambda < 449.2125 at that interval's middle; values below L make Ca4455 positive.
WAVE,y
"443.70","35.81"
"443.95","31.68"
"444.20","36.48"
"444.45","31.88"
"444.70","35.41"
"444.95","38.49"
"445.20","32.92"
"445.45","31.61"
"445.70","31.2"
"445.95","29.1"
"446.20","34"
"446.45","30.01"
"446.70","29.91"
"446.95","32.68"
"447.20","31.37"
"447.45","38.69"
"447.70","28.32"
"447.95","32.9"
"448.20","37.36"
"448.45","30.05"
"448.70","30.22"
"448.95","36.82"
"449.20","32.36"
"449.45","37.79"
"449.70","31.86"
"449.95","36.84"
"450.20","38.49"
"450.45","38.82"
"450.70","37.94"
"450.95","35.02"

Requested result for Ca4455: 0.16 nm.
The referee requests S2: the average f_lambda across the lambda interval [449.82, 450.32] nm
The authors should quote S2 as 37.6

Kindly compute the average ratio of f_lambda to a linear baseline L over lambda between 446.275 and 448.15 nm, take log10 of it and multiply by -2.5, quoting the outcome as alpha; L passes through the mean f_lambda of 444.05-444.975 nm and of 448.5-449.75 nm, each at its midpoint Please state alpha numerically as 0.07 mag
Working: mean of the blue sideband 35.1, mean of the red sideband 33.7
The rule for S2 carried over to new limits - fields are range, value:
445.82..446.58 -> 31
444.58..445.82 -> 33.9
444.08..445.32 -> 35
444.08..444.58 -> 34.2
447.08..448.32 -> 33.7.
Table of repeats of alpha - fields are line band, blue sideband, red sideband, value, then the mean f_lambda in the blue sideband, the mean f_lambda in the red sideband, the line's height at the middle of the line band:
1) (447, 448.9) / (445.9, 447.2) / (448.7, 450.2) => 0.01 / 31.3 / 35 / 33.1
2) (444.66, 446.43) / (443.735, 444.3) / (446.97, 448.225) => 0.03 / 34.2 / 33.4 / 33.9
